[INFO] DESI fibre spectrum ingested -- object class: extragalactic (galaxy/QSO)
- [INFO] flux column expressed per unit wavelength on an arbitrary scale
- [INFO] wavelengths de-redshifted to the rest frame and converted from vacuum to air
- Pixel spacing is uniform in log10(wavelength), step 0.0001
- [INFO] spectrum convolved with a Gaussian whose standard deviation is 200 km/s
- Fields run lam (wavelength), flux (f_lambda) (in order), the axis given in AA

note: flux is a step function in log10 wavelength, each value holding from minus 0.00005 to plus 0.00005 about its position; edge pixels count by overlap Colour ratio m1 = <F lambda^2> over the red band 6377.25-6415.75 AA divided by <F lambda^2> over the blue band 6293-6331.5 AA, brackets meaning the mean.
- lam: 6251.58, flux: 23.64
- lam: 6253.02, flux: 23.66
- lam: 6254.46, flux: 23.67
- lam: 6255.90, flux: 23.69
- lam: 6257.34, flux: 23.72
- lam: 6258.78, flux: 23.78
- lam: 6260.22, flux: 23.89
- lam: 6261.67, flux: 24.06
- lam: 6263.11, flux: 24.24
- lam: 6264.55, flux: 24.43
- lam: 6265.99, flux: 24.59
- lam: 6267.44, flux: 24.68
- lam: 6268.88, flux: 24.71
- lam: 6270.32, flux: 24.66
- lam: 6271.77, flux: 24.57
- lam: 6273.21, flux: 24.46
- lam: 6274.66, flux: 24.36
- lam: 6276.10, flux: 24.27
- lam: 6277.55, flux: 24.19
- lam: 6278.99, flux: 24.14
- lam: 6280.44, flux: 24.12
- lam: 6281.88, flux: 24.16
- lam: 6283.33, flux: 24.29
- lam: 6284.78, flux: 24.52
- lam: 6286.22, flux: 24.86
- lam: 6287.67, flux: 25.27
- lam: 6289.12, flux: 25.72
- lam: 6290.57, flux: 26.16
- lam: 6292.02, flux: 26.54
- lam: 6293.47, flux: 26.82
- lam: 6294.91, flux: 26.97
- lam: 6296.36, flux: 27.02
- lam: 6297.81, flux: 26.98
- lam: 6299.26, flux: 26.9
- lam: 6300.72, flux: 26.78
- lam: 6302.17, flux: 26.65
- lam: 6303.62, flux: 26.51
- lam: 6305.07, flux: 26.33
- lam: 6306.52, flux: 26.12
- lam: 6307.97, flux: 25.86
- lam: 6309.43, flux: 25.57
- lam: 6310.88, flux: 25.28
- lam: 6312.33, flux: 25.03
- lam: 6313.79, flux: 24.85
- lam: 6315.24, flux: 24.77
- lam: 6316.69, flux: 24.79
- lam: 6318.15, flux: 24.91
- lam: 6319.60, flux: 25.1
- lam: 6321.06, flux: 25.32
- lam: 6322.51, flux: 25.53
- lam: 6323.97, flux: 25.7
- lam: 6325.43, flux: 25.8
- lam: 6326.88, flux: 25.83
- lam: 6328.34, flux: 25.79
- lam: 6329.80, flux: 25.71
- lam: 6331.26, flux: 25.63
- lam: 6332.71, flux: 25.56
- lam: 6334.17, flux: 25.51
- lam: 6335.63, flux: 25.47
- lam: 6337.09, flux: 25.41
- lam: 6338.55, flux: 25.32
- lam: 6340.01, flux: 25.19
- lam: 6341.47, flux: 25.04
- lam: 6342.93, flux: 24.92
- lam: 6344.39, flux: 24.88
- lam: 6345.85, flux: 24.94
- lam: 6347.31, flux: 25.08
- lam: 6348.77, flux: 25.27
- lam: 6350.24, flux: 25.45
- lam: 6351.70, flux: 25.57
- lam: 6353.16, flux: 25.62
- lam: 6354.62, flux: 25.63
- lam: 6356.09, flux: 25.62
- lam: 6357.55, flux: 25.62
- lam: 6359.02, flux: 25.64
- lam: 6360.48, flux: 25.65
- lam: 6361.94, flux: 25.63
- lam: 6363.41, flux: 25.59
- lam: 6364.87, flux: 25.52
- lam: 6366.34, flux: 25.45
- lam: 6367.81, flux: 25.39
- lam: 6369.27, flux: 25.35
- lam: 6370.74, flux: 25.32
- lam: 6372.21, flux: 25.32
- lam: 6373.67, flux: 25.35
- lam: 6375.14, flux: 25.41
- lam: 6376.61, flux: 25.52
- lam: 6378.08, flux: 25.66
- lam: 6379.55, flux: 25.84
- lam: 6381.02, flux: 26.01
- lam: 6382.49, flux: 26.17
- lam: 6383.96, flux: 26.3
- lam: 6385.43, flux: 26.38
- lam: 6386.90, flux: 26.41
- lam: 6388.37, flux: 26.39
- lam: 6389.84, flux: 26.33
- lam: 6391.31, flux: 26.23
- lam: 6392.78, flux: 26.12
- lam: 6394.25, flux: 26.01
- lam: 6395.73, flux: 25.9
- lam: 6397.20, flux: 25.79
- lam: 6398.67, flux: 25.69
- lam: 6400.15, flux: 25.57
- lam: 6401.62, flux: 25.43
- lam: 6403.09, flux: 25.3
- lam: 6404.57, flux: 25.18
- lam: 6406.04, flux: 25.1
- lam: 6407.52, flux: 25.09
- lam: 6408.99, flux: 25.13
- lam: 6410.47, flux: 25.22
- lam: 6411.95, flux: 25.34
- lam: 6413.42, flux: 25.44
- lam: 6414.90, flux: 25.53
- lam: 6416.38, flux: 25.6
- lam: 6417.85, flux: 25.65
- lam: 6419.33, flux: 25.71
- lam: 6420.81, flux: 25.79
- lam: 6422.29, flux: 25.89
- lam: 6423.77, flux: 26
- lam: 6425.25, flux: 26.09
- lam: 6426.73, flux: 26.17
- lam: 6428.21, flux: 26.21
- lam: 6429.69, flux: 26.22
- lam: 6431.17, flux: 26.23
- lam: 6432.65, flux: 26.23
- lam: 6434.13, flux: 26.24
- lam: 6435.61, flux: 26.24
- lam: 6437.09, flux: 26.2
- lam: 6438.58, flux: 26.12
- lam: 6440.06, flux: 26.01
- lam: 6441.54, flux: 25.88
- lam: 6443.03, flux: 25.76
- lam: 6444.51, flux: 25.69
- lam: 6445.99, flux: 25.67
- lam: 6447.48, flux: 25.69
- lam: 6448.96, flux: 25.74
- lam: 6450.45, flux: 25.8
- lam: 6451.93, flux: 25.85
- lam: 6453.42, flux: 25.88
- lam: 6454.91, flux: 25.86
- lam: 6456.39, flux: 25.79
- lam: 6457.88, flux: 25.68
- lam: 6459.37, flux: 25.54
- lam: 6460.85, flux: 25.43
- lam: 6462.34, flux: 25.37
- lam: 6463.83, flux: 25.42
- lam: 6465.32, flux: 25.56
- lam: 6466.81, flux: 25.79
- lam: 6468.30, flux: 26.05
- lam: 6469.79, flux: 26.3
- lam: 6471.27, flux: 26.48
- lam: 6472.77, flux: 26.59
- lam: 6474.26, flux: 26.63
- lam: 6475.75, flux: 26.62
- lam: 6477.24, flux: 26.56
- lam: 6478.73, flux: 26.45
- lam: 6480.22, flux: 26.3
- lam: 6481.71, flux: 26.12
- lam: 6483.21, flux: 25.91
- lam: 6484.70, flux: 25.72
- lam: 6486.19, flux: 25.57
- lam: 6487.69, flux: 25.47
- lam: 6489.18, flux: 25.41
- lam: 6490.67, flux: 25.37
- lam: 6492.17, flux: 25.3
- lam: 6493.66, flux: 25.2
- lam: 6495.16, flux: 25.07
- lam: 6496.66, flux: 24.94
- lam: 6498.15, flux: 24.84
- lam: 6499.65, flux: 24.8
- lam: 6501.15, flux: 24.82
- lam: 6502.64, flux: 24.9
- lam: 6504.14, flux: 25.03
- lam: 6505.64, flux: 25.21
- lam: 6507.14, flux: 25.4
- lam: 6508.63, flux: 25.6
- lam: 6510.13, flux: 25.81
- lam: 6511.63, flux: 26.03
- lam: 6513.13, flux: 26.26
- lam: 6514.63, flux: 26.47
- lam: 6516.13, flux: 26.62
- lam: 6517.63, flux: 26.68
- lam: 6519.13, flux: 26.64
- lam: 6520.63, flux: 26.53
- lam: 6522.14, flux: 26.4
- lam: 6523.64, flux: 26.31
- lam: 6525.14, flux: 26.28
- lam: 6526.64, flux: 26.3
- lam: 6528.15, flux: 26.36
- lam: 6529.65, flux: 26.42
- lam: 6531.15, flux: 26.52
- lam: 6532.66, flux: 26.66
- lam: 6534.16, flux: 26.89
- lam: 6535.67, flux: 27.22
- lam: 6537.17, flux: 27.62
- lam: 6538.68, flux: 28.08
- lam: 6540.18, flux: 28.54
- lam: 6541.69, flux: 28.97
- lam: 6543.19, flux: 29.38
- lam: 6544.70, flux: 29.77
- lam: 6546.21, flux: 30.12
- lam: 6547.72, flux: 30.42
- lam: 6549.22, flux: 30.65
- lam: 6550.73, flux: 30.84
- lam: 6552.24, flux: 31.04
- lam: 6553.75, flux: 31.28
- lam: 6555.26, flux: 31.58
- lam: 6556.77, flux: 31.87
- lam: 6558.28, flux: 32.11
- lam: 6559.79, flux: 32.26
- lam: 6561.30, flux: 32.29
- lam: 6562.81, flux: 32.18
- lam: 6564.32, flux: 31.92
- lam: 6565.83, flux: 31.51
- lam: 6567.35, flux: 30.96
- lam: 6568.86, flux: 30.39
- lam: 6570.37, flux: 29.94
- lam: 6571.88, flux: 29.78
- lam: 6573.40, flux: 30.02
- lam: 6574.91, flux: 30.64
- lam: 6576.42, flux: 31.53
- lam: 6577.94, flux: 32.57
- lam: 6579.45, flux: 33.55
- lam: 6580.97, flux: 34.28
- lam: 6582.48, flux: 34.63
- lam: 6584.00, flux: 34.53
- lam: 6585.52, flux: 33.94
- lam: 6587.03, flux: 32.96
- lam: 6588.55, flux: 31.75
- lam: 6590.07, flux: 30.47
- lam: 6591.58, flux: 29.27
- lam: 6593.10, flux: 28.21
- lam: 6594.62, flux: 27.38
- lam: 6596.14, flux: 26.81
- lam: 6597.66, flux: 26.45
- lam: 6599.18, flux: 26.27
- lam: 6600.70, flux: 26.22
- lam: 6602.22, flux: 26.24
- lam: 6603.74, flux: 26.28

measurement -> 1.0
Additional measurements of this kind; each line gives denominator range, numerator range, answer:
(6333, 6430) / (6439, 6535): 1.04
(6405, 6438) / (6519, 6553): 1.13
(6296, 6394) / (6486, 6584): 1.17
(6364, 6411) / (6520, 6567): 1.19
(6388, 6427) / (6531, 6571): 1.23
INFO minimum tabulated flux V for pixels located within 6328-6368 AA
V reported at 24.88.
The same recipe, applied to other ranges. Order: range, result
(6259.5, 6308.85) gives 23.89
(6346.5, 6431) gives 25.08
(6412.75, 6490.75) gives 25.37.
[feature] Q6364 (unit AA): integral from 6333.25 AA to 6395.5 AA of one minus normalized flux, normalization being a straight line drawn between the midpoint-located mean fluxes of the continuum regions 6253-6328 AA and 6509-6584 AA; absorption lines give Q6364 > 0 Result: 1.8 AA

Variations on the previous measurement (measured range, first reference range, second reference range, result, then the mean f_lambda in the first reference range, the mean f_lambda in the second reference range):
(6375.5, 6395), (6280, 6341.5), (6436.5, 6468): -0.3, 25.6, 25.7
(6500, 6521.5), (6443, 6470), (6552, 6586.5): 2.2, 25.7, 32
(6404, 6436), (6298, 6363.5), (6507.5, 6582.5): 1.6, 25.6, 29.2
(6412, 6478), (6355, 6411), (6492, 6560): 1.2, 25.7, 27.4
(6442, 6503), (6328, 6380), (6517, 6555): 3.3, 25.4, 28.1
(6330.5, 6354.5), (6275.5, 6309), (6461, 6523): 0.4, 25.7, 25.8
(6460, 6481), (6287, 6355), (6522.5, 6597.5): 1.7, 25.7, 30.1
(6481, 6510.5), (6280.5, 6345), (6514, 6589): 3.6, 25.6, 29.8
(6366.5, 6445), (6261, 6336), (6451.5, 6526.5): -0.5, 25.4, 25.8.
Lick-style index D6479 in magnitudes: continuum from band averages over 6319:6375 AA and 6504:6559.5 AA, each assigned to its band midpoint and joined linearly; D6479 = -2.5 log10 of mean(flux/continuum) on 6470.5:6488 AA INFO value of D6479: 0.04 mag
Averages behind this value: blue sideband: 25.4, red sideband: 27.9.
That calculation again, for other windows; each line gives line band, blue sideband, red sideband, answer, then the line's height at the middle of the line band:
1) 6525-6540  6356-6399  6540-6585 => 0.13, 30.5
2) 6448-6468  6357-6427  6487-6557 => 0.03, 26.4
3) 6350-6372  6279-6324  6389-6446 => 0.01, 25.7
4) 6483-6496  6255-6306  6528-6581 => 0.14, 29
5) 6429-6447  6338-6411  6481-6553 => 0.00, 26.1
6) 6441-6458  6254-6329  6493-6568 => 0.05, 27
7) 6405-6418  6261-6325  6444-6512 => 0.01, 25.5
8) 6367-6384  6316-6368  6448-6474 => 0.00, 25.5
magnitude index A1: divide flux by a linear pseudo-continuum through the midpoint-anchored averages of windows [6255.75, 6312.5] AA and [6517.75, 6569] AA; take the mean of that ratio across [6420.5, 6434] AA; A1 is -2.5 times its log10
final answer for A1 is 0.05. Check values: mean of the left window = 25.2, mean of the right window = 29.1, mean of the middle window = 26.1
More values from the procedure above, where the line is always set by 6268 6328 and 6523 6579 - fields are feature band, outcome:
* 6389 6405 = 0.053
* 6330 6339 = 0.023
